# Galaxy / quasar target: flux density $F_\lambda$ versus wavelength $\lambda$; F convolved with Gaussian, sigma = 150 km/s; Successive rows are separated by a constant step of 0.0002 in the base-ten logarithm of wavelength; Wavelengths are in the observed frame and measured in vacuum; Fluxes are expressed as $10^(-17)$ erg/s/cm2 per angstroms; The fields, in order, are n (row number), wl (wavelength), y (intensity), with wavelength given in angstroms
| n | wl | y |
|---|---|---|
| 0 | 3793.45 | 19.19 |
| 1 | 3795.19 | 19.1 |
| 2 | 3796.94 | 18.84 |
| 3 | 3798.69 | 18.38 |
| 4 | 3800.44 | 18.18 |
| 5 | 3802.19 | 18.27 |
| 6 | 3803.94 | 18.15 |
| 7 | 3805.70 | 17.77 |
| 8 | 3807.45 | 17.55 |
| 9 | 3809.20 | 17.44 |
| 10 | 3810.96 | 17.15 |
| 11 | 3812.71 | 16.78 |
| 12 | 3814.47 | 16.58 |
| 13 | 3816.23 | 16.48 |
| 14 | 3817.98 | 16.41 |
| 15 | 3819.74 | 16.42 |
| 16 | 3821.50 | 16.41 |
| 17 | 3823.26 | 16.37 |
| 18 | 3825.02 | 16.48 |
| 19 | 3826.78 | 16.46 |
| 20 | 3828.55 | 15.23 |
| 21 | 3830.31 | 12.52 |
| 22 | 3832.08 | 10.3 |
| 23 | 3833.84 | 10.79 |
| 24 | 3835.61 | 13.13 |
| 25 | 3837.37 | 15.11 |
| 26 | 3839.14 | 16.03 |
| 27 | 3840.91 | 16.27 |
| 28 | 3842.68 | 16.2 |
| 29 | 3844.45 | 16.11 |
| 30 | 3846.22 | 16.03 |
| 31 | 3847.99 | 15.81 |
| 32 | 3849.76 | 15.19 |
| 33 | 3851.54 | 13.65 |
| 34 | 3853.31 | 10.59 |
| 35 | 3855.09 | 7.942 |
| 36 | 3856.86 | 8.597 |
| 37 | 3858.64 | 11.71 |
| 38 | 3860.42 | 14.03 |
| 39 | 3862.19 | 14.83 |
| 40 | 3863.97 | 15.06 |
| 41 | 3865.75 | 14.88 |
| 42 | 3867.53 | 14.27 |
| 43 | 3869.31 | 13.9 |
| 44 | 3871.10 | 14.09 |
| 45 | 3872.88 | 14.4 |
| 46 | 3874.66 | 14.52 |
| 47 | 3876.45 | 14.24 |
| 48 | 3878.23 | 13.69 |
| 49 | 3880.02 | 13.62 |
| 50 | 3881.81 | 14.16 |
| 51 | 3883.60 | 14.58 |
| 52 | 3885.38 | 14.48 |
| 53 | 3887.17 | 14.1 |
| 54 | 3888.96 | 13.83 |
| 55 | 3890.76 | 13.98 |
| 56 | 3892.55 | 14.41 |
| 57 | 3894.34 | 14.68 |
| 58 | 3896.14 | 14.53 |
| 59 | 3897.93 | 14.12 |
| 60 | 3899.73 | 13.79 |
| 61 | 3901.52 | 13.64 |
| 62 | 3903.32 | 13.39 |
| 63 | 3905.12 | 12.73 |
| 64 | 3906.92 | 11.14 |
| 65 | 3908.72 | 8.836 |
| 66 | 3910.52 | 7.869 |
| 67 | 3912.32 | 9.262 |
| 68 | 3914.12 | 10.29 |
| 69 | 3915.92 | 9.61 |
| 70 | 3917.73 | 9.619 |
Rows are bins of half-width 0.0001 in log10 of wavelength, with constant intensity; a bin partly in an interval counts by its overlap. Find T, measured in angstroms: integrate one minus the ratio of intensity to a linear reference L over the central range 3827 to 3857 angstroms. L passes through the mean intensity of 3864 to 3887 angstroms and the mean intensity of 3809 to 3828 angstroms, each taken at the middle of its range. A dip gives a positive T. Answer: 3.7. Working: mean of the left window 16.6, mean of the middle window 13.7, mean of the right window 14.3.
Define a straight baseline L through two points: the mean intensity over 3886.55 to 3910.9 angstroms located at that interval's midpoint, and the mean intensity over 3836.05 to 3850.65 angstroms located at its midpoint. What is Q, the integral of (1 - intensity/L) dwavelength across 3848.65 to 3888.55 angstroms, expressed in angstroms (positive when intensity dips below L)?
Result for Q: 2.6 angstroms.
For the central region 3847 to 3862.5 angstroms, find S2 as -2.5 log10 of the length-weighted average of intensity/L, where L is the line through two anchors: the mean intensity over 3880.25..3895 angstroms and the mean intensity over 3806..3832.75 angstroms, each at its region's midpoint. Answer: 0.211 mag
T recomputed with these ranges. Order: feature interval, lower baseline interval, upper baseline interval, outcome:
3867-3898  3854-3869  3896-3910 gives -3.9 angstroms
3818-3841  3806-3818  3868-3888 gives 2.1 angstroms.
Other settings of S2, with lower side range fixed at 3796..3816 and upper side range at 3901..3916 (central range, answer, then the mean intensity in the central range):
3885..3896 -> -0.190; 14.2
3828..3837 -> 0.265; 12.5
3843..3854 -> 0.008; 14.7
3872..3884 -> -0.109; 14.2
